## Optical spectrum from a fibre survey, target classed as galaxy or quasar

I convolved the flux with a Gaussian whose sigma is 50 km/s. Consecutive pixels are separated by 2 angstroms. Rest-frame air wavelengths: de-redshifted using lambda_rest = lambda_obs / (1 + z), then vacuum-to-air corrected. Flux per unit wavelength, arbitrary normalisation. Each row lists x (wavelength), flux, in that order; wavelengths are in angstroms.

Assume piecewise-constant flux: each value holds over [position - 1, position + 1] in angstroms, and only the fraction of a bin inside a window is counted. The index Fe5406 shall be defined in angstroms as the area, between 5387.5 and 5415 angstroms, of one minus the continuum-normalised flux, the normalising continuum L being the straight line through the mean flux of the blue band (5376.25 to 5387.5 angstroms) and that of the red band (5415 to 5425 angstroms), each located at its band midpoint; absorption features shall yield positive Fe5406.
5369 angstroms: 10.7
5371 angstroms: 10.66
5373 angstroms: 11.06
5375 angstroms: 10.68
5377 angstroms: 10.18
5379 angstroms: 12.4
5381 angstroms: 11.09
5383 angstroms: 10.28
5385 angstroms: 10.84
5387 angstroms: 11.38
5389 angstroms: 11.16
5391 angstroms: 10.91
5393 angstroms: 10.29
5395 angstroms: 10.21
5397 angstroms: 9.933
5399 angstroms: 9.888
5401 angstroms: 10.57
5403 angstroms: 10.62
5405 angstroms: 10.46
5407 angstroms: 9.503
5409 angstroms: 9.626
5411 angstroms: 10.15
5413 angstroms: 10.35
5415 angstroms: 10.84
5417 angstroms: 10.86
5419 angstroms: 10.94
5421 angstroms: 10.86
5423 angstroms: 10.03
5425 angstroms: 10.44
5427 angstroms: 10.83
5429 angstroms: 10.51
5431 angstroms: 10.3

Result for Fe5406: 1.3 angstroms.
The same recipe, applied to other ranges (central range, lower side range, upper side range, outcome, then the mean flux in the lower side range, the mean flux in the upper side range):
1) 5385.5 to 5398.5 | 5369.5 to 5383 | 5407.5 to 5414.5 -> -0.10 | 10.9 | 10.1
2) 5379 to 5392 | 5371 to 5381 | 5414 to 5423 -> -0.09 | 11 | 10.8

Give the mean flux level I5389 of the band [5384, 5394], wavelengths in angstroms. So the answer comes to 10.9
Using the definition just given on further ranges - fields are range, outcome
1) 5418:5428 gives 10.6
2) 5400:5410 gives 10.2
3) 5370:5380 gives 11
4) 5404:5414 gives 10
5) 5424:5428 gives 10.6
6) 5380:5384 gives 10.7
